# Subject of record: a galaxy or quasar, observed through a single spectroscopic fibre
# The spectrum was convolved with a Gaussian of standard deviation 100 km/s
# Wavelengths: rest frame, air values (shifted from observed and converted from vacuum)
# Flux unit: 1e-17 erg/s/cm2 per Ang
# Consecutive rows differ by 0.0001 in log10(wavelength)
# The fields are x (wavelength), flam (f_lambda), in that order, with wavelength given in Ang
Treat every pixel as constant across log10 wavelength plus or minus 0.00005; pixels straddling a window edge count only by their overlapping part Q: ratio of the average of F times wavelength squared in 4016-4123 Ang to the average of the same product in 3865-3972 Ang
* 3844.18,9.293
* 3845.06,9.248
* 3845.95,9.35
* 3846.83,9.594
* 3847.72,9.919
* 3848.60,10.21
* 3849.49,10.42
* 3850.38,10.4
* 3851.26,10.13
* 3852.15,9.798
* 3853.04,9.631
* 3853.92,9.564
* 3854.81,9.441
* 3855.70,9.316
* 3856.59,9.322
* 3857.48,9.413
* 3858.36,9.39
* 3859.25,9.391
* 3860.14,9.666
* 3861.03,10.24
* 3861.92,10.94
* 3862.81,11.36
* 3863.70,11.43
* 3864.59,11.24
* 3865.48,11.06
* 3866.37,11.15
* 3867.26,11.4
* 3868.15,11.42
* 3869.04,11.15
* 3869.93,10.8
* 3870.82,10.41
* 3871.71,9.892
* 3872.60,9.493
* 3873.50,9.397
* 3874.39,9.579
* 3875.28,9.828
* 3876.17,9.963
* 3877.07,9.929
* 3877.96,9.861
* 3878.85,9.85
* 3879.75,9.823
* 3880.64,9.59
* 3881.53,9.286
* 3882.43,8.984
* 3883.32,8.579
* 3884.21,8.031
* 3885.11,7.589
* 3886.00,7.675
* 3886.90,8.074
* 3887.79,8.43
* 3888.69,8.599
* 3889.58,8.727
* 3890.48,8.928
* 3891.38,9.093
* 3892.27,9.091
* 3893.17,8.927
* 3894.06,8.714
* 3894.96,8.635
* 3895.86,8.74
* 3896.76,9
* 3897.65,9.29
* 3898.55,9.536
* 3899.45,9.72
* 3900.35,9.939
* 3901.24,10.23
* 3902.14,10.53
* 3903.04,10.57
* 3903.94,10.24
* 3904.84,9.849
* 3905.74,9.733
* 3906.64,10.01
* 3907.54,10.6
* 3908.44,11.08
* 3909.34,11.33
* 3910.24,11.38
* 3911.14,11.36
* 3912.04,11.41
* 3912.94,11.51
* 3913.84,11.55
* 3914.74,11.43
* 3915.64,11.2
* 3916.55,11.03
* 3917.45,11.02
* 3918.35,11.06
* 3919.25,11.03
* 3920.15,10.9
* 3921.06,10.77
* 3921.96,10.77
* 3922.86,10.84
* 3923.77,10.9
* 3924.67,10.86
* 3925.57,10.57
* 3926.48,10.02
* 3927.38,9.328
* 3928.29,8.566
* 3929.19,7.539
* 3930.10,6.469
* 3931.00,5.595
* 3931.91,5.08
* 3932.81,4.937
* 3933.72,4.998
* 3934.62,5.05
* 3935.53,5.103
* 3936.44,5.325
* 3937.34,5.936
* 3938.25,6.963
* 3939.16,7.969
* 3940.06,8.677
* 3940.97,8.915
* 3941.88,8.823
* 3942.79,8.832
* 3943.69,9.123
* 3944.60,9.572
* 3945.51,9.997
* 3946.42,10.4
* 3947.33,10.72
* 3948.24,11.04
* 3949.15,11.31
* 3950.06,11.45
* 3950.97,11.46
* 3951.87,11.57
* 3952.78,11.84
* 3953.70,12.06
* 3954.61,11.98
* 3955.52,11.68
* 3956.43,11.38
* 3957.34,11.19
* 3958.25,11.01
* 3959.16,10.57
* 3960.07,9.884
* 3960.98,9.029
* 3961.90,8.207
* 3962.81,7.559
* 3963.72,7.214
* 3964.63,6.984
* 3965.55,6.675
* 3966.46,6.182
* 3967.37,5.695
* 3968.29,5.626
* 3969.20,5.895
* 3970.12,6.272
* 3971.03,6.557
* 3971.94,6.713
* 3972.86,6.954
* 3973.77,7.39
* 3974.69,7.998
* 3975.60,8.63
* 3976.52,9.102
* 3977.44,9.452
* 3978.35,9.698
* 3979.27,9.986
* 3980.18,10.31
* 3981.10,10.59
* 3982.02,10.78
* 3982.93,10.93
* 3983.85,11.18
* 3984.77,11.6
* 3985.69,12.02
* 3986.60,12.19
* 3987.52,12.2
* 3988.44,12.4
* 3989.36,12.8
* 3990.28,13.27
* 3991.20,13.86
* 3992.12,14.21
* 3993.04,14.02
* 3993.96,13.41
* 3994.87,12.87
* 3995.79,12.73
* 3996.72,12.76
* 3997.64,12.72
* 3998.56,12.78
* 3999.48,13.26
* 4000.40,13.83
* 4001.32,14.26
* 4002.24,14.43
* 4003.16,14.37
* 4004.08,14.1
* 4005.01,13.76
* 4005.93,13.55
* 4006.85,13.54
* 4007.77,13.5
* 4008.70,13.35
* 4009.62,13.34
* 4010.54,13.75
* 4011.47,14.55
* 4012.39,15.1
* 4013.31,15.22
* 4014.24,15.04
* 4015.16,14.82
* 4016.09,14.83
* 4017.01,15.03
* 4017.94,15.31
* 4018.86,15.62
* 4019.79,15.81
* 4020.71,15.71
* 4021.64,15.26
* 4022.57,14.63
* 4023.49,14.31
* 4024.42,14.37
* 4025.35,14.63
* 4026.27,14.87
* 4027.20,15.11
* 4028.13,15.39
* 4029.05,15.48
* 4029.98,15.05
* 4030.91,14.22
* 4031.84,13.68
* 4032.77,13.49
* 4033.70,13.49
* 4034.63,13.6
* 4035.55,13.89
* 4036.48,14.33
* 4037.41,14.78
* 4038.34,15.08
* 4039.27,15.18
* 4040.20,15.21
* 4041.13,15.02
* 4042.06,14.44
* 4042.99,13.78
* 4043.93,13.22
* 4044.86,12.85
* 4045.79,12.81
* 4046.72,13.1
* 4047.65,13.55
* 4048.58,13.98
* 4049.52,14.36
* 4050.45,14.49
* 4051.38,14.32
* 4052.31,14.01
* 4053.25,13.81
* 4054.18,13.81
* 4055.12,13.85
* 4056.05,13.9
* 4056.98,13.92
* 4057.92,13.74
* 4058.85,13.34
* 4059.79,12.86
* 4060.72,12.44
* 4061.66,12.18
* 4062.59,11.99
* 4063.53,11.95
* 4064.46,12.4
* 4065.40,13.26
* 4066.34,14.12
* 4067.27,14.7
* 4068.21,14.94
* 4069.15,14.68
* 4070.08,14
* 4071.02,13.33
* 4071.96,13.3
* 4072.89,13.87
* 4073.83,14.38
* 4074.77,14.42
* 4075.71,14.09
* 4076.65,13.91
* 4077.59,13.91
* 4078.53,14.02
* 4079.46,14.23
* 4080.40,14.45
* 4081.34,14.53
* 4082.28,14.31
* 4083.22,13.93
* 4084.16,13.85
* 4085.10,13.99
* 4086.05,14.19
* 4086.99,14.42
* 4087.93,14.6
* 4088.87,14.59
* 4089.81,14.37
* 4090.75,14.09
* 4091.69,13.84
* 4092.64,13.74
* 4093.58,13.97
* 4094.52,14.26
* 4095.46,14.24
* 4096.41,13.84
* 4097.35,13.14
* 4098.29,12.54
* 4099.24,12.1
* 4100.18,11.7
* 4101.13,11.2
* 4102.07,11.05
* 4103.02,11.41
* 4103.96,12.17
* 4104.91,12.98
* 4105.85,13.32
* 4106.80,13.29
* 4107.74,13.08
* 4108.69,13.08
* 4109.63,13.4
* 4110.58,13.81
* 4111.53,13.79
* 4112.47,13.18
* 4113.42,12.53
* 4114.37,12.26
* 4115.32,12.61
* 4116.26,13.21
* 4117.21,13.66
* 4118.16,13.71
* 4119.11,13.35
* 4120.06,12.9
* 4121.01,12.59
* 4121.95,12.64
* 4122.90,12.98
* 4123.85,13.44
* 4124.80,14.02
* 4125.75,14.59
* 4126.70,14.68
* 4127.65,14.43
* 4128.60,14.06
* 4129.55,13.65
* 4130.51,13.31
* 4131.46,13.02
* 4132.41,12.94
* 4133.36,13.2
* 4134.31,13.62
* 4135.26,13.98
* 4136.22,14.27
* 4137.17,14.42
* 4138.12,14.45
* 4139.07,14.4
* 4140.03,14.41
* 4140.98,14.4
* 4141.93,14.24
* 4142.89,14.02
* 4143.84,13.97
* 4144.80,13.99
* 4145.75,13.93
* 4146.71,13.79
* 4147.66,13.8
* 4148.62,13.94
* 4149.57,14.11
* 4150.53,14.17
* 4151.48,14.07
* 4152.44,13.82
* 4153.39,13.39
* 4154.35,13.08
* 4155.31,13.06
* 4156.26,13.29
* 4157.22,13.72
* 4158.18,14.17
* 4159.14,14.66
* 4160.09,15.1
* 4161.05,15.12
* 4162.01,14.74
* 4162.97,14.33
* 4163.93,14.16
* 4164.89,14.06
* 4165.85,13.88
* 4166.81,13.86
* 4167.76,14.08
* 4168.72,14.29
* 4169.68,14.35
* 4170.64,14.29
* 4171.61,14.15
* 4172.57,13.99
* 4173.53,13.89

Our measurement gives 1.59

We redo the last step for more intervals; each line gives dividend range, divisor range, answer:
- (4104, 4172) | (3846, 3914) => 1.59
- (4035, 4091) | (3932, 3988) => 1.63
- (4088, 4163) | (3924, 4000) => 1.53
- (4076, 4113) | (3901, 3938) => 1.56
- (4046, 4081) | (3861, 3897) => 1.56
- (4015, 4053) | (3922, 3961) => 1.64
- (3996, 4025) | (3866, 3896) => 1.62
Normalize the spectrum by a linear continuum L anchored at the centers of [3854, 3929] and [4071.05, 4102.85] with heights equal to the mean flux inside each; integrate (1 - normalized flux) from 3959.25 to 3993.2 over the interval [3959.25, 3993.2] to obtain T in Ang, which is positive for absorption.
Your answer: 6.4 Ang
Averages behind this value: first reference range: 10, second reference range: 13.7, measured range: 9.44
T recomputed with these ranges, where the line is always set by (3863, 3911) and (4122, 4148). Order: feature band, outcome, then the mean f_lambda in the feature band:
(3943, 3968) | 2.5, 9.8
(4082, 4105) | -0.3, 13.4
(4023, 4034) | -2.2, 14.5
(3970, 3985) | 2.9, 9.1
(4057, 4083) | -1.8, 13.7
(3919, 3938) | 4.3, 8.08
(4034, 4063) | -3.1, 13.8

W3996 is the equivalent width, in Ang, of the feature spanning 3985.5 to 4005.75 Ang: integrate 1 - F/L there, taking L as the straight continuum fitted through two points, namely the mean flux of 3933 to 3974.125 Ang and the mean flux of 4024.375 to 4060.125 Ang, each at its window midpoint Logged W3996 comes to -3.8 Ang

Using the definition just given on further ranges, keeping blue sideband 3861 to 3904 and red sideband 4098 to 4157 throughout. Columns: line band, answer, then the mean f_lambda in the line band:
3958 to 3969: 3.1 Ang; 7.78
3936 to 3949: 2.2 Ang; 8.8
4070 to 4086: -1.8 Ang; 14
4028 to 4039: -2.2 Ang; 14.4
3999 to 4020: -4.9 Ang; 14.3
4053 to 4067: -0.9 Ang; 13.2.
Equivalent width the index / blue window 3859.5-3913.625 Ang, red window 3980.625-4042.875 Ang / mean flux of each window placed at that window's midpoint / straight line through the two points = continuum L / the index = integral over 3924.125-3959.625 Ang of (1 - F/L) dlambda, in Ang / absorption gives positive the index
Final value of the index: 7.9 Ang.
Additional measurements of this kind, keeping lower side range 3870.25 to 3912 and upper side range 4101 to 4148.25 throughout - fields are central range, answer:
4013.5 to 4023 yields -2.9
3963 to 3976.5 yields 5.0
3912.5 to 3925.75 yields -1.4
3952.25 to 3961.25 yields -0.4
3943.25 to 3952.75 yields -0.2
